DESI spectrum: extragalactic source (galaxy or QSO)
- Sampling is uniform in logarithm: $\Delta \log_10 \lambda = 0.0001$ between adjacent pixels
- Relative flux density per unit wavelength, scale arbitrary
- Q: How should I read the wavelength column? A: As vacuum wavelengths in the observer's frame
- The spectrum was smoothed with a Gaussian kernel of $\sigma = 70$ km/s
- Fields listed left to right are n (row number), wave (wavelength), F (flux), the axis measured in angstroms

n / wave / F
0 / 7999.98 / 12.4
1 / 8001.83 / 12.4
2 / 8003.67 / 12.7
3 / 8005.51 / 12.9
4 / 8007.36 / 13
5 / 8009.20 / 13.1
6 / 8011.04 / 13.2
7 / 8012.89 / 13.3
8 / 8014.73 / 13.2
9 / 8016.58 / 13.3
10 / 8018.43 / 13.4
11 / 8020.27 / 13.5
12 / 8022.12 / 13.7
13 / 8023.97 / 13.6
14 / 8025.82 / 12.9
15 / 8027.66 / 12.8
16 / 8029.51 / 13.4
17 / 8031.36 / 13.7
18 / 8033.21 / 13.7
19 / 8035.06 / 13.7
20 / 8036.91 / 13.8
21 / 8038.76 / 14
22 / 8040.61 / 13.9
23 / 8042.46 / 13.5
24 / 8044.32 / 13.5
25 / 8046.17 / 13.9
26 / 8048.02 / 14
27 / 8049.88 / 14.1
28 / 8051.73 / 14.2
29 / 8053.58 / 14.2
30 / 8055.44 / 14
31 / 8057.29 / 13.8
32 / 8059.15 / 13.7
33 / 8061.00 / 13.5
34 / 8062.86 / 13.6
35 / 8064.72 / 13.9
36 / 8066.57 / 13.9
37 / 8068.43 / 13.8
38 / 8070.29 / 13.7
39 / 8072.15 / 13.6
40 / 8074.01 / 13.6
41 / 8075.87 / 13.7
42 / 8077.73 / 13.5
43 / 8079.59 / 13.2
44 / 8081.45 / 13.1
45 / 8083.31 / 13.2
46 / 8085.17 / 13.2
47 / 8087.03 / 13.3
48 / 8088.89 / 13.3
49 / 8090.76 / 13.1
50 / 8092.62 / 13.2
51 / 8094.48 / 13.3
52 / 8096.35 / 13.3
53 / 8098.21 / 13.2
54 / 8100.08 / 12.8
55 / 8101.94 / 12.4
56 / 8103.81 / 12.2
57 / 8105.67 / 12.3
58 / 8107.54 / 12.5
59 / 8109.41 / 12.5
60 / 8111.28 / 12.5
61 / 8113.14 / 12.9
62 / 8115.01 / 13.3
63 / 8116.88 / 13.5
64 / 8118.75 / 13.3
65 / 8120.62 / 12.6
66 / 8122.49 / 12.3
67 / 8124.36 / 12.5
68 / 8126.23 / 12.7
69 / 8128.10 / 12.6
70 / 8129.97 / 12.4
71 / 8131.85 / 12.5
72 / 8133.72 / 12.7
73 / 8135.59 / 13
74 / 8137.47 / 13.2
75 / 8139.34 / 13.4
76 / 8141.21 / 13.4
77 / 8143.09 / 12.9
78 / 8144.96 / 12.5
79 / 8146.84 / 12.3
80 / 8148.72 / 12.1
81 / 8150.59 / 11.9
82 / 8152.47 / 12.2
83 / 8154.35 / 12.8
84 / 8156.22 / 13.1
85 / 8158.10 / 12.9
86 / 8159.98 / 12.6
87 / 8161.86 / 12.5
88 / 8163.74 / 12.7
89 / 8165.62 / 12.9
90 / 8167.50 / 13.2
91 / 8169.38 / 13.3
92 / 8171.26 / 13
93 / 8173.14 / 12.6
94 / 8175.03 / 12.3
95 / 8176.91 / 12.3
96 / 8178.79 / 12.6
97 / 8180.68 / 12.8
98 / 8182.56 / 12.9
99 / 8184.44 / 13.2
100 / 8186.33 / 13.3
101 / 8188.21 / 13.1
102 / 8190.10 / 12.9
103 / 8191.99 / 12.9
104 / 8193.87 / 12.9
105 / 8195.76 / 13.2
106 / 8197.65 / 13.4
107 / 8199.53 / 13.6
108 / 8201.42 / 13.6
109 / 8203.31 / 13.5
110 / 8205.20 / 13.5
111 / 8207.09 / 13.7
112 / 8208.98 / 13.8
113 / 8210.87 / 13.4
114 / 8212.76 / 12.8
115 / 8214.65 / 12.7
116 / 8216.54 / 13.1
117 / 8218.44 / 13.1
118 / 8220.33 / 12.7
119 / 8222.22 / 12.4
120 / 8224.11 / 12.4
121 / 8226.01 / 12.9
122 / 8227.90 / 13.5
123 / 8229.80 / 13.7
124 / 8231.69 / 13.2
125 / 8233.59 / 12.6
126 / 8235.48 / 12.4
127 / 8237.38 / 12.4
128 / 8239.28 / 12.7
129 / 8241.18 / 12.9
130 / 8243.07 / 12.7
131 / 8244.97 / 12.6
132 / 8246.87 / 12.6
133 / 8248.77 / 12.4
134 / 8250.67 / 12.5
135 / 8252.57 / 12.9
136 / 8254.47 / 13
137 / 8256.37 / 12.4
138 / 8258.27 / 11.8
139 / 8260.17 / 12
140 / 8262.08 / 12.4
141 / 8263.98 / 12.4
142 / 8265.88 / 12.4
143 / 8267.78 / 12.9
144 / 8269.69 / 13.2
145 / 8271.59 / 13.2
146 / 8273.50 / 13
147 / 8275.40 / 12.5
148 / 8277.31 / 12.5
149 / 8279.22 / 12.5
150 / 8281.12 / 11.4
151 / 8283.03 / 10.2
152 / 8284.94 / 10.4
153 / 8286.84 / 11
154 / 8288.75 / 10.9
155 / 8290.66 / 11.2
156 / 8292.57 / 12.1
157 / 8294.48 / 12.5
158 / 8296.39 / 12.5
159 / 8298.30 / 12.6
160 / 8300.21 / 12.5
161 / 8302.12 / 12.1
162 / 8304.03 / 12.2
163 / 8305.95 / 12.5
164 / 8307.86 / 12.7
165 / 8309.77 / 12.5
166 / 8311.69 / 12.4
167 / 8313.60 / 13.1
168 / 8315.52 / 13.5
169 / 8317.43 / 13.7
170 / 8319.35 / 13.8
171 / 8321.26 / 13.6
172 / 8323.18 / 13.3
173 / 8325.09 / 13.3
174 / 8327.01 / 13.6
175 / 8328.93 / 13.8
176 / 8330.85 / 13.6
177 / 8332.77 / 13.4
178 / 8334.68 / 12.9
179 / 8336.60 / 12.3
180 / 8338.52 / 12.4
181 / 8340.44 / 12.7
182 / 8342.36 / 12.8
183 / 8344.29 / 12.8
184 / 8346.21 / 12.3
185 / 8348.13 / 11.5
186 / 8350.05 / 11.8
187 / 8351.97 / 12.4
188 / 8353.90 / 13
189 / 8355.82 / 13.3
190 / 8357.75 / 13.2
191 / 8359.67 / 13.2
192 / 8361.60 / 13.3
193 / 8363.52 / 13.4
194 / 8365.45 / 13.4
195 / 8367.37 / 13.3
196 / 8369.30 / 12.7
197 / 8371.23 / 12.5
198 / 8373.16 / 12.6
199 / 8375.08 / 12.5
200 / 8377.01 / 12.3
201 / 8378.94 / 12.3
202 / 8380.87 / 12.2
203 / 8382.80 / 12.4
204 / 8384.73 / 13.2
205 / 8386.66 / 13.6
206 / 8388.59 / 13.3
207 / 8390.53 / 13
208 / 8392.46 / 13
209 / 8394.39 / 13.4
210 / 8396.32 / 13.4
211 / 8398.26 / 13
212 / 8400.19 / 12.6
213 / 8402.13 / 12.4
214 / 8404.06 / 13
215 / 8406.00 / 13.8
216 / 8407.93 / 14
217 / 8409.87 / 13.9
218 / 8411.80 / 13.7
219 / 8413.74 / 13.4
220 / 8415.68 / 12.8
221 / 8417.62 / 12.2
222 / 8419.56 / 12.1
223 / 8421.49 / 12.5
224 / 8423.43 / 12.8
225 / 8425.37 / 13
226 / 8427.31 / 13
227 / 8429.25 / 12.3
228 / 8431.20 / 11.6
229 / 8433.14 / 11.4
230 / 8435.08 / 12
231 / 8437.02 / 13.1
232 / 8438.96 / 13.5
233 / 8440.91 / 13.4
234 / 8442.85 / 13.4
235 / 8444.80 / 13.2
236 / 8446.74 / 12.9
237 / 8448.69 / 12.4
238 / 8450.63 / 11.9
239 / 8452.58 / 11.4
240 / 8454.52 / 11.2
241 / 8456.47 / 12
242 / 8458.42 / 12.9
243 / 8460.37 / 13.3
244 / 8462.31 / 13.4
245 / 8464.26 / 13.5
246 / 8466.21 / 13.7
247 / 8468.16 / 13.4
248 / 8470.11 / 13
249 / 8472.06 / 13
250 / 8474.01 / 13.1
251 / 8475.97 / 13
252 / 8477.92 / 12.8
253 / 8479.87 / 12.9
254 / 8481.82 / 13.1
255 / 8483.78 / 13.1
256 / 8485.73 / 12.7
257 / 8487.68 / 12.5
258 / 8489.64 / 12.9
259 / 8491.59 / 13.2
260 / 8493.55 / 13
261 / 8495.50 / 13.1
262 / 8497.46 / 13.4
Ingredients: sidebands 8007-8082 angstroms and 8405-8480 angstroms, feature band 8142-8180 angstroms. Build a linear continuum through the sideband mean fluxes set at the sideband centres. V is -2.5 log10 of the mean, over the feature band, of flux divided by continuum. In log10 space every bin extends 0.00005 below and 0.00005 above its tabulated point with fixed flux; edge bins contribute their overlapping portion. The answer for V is 0.06 mag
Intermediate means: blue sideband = 13.6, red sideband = 12.8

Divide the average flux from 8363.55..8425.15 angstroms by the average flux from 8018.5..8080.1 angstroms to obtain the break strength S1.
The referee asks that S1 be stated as 0.9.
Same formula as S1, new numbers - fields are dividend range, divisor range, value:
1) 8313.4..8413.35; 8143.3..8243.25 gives 1.01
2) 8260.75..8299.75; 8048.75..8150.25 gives 0.92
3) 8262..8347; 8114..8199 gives 0.98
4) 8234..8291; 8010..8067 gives 0.90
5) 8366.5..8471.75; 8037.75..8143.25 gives 0.97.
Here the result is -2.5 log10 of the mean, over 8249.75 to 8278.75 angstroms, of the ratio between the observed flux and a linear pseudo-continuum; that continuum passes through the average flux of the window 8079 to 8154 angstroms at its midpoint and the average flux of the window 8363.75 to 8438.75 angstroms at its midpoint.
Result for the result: 0.02 mag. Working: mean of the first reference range 12.8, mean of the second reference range 12.8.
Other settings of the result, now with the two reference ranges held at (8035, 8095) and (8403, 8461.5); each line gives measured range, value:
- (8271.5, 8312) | 0.09 mag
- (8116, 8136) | 0.06 mag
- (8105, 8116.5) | 0.07 mag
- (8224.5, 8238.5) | 0.03 mag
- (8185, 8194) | 0.02 mag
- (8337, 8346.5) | 0.03 mag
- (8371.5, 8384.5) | 0.04 mag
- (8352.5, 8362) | -0.02 mag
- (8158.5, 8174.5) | 0.05 mag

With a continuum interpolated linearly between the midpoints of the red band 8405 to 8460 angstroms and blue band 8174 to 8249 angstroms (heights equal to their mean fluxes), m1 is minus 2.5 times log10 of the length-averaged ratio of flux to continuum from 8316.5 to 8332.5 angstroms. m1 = -0.06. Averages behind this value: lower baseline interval 13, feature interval 13.6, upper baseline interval 12.7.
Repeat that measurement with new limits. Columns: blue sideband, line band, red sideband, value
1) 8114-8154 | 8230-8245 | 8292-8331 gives 0.01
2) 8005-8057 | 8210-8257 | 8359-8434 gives 0.03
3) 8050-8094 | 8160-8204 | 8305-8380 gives 0.03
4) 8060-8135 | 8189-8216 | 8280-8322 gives -0.05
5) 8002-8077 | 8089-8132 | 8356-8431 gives 0.05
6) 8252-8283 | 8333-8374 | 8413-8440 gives -0.02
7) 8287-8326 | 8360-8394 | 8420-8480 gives -0.02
